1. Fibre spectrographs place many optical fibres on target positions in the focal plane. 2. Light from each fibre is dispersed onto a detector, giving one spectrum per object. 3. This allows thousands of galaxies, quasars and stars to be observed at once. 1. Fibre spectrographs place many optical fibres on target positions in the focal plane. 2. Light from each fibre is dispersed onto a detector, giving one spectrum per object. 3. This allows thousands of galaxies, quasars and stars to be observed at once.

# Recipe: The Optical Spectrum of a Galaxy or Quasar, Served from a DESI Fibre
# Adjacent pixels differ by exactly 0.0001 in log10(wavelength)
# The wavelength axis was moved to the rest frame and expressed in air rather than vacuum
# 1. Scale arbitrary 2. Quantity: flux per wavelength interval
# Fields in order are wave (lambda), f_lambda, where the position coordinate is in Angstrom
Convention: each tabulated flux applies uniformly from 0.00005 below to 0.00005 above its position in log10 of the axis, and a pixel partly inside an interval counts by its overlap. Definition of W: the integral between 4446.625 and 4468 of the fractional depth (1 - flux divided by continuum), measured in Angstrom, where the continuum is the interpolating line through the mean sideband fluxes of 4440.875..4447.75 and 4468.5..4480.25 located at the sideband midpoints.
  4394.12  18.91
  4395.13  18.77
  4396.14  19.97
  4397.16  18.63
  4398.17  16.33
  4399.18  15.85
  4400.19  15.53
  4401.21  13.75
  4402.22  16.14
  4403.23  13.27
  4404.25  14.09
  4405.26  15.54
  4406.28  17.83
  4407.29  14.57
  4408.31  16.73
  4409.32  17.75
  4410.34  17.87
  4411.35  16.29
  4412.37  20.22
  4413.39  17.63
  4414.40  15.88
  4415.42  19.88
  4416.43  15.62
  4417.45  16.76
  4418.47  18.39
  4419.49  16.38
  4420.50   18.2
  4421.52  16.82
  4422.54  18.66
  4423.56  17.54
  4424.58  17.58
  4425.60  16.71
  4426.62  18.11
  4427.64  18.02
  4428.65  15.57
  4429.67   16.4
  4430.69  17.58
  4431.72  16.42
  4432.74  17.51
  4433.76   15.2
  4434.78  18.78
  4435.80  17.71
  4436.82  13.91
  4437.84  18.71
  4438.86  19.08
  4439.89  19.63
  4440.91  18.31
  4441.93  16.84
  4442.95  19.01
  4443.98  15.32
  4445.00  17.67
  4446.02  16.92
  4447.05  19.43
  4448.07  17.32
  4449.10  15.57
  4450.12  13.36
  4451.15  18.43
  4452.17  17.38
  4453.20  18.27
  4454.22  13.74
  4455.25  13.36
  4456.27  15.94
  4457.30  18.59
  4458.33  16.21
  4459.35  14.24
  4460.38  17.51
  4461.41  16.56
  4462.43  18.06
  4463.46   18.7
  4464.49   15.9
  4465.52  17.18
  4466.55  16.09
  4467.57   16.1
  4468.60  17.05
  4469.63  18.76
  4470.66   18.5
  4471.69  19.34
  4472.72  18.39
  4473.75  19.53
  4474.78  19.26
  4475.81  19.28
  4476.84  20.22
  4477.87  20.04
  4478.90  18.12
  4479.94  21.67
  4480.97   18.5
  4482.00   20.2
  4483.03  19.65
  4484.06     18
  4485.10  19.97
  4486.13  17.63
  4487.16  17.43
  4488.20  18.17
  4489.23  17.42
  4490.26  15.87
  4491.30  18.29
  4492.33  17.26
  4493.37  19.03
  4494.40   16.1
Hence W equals 2.0 Angstrom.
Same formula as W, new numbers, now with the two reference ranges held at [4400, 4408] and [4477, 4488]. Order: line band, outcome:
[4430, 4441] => -0.5 Angstrom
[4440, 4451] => 0.1 Angstrom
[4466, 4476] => 0.2 Angstrom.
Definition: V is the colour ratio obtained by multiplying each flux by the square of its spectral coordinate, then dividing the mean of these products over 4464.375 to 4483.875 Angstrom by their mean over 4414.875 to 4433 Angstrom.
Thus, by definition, 1.10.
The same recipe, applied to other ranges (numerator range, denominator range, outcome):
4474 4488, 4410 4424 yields 1.12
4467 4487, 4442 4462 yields 1.15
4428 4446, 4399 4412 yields 1.11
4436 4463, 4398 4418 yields 1.05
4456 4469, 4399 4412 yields 1.09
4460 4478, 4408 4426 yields 1.06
